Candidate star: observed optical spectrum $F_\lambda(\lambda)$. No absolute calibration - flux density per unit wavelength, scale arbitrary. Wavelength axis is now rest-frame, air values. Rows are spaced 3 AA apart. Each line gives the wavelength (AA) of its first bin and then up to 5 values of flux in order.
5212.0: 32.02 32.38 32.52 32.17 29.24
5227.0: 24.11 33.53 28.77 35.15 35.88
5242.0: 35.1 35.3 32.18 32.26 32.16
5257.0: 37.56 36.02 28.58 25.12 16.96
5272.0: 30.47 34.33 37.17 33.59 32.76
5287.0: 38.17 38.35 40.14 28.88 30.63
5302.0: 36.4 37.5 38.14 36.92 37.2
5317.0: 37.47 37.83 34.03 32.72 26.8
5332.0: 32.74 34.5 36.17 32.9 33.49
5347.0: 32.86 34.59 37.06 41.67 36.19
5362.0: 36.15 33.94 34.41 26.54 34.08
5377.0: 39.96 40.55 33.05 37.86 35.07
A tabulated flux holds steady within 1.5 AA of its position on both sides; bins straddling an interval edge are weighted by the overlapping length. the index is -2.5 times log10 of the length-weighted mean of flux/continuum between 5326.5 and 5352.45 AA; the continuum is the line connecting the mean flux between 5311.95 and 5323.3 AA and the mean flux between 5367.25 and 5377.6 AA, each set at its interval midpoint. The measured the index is 0.07 mag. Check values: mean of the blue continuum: 36.9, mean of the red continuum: 33.2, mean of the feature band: 33.1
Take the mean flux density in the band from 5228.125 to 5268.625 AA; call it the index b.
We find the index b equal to 32.4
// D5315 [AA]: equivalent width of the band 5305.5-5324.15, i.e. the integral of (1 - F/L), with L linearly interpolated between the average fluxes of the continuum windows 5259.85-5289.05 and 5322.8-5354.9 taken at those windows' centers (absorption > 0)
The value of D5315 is -2.49 AA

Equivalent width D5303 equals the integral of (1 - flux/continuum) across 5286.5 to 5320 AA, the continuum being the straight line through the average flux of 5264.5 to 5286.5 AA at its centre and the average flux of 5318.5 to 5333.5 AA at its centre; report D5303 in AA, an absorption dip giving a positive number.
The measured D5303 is -4.9 AA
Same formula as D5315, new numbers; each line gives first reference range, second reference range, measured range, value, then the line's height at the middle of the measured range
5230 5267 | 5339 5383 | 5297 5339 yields -0.6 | 34.4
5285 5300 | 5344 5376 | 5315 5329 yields 0.2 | 35.1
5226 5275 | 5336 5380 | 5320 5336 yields 0.7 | 34.1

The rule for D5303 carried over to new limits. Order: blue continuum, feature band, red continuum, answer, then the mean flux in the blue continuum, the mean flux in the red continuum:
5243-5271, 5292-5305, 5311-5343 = -0.51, 30.8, 34.4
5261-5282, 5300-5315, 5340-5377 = -2.53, 29.5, 34.7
